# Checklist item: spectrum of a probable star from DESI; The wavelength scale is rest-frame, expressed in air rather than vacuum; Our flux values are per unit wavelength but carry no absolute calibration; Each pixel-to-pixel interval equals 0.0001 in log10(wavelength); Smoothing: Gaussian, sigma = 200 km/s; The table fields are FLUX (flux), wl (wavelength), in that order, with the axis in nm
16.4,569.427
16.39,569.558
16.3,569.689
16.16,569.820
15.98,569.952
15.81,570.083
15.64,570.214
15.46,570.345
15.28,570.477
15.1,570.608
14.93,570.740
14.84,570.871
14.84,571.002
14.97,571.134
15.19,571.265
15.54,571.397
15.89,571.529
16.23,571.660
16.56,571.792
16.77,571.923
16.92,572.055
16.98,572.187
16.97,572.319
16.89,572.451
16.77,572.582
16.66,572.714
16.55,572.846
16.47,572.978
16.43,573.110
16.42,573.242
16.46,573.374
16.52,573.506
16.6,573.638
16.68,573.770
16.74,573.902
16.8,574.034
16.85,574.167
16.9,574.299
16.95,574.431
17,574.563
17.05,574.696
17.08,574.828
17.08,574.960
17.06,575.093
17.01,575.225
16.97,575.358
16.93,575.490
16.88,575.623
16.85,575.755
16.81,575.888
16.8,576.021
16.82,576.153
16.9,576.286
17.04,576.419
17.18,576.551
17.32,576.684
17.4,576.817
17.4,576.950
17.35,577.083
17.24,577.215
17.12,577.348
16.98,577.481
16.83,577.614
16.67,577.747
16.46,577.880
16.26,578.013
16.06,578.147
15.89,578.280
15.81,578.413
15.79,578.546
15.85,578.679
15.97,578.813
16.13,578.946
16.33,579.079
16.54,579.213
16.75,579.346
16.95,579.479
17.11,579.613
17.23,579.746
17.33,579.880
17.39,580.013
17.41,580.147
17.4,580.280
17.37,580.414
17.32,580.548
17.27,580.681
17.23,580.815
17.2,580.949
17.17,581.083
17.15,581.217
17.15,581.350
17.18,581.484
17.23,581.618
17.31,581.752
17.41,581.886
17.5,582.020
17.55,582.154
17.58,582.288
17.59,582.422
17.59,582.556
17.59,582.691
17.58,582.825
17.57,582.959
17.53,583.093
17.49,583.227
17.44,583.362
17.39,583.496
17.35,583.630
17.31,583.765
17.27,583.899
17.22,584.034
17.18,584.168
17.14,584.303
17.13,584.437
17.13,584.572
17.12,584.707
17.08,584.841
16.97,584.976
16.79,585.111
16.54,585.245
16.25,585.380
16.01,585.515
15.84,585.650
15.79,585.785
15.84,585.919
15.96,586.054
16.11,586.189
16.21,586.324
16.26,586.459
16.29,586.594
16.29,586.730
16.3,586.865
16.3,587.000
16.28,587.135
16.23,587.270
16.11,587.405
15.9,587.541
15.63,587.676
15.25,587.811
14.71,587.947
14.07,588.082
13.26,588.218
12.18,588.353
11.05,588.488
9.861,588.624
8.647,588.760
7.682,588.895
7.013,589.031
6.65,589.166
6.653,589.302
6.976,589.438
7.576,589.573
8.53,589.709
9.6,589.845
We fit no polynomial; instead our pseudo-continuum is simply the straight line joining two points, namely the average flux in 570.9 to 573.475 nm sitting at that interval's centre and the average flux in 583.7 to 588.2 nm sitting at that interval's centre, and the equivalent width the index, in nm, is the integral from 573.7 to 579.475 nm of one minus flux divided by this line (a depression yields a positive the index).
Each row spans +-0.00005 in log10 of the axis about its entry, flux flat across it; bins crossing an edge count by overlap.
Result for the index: -0.17 nm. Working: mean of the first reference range 16.3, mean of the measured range 16.8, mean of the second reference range 16.3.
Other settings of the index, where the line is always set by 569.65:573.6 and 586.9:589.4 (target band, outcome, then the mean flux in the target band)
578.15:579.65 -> -0.19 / 16.3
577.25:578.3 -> -0.13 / 16.6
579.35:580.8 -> -0.31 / 17.3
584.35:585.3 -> -0.28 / 17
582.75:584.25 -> -0.44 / 17.4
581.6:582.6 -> -0.27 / 17.5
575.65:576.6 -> -0.12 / 16.9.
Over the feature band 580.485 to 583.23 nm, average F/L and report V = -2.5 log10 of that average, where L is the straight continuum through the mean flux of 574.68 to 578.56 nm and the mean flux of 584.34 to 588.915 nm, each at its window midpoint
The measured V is -0.090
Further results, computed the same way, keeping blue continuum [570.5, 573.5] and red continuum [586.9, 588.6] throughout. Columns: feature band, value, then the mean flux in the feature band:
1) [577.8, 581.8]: -0.096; 16.8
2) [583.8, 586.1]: -0.122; 16.7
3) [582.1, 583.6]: -0.162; 17.5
